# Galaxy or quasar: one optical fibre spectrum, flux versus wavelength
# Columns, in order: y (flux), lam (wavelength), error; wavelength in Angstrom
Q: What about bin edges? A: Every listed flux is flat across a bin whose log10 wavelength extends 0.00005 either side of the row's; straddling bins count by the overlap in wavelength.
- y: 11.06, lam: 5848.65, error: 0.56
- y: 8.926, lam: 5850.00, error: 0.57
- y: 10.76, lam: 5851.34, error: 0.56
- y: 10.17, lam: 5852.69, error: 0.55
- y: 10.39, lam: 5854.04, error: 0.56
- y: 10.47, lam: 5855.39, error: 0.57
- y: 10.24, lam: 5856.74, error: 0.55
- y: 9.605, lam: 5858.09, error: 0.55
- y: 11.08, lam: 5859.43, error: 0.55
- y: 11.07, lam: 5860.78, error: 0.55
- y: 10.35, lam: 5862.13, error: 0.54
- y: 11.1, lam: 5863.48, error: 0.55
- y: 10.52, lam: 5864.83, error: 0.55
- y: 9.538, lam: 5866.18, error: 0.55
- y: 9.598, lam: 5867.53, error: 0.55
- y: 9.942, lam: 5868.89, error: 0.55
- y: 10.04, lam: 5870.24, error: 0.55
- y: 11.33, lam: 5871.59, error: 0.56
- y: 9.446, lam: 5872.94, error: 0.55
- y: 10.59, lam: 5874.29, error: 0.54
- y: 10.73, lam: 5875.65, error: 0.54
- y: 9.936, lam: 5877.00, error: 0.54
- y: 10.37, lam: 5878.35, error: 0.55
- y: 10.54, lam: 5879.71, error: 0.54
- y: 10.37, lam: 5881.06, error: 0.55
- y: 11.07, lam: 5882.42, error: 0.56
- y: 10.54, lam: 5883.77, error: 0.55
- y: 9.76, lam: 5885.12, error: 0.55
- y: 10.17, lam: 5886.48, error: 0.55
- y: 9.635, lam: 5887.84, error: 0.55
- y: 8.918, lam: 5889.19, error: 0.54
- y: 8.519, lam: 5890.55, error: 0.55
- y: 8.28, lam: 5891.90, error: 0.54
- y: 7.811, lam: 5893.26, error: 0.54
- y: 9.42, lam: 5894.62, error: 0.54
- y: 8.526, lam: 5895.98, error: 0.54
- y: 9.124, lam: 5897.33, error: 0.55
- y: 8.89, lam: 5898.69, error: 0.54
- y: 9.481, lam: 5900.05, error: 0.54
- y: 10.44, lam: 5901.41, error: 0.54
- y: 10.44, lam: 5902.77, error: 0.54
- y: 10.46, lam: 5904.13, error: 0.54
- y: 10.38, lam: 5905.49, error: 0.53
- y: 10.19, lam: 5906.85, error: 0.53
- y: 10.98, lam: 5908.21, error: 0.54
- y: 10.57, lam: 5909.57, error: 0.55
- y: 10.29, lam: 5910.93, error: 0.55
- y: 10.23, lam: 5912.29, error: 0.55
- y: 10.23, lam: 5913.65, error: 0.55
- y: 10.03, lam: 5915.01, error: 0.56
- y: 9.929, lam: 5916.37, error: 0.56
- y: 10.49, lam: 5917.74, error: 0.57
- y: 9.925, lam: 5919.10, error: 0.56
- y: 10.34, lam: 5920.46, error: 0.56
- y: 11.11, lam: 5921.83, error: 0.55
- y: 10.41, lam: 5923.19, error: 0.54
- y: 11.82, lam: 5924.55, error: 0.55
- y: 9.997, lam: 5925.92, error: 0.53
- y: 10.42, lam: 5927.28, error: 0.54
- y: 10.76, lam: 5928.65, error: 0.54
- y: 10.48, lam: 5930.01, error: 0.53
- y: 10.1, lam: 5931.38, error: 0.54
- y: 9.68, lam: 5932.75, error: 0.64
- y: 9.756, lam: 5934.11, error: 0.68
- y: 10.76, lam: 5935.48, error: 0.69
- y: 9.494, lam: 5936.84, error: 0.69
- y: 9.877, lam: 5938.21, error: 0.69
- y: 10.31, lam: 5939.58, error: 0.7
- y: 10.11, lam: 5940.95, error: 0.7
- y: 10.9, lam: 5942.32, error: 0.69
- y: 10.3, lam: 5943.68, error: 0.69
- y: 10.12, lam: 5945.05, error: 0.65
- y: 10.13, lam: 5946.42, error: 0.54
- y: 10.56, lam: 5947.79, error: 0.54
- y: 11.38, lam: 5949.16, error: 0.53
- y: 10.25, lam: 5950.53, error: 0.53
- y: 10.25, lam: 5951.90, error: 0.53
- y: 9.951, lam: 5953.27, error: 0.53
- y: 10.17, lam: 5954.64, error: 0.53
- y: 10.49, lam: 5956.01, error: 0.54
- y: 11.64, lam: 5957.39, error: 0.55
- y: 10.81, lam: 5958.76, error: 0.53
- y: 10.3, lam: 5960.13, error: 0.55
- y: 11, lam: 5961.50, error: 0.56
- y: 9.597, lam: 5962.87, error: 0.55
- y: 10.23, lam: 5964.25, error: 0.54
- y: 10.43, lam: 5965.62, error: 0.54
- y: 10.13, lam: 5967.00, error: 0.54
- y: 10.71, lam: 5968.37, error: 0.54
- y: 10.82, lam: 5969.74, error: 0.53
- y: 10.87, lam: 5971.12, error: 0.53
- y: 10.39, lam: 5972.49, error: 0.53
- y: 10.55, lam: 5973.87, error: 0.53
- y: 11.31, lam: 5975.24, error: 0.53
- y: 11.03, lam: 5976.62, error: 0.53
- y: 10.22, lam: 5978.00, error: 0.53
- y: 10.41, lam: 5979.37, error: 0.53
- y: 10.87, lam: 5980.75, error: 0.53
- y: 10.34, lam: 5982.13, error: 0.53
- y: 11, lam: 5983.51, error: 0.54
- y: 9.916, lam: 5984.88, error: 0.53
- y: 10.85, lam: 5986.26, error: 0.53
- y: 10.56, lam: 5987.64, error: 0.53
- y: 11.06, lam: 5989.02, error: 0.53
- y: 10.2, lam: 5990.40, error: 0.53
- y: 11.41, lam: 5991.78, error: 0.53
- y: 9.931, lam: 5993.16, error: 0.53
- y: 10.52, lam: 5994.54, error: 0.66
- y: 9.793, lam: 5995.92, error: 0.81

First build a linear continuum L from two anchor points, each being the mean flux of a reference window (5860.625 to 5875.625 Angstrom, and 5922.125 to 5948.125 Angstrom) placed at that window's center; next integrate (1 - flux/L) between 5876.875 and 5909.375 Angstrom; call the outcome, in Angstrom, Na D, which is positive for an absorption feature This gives 1.7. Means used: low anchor 10.3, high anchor 10.3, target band 9.77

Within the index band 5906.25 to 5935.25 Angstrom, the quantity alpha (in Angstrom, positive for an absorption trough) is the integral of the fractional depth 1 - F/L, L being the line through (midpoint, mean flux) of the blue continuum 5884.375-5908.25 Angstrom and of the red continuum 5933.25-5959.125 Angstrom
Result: -1.3 Angstrom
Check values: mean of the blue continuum 9.49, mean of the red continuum 10.4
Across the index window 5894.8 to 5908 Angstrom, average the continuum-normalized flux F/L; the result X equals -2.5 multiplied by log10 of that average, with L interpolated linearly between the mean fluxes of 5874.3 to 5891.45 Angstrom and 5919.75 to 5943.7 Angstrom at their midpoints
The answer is 0.04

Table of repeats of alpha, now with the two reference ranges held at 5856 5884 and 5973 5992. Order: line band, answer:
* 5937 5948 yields 0.3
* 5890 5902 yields 1.7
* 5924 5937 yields 0.2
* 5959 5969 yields 0.2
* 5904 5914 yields 0.1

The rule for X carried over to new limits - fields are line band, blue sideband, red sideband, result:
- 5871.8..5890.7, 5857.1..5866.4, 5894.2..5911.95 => 0.014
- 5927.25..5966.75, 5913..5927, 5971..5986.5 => 0.018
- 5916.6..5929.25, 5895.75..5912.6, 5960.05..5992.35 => -0.039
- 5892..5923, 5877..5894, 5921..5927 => 0.041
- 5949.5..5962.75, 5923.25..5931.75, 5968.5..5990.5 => 0.011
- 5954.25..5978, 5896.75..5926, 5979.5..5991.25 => -0.010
